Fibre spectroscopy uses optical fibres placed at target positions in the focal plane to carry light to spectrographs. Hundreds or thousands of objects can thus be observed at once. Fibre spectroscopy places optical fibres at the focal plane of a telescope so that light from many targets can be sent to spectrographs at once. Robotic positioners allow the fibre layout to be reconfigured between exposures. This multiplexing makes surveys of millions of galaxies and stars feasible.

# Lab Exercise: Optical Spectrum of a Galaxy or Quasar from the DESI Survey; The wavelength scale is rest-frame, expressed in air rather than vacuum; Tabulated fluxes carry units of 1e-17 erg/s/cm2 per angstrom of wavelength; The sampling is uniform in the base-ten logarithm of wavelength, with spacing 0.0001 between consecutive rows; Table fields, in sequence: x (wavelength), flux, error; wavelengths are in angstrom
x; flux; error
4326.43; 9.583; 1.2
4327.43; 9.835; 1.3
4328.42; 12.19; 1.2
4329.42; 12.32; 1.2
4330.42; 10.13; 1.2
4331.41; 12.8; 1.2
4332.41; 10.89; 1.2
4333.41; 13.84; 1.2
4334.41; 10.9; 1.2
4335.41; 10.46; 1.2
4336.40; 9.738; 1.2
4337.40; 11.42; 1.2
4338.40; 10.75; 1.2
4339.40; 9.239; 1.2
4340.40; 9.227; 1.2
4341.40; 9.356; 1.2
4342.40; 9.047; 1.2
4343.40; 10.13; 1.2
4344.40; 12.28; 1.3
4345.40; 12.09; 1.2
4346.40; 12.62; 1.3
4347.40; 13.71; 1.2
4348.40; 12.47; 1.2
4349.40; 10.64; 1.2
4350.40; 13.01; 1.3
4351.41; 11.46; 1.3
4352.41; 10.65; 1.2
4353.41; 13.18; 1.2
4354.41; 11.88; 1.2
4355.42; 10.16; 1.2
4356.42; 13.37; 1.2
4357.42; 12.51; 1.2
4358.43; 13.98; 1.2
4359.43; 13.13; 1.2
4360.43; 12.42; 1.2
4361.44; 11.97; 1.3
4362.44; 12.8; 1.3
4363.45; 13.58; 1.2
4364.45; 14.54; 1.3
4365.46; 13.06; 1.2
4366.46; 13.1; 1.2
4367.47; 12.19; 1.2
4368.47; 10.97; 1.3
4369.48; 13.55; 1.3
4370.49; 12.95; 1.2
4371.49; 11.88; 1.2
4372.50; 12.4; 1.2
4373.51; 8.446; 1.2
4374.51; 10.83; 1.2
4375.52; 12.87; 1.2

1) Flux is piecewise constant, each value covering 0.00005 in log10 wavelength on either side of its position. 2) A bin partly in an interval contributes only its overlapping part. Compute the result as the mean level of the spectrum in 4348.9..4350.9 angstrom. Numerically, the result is 11.8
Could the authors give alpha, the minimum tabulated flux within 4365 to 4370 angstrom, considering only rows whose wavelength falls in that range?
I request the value 10.97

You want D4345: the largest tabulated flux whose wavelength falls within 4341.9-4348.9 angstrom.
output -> 13.71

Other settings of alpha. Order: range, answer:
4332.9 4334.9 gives 10.9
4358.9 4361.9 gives 11.97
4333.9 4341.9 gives 9.227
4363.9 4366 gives 13.06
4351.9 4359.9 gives 10.16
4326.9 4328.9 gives 9.835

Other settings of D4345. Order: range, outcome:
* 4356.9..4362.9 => 13.98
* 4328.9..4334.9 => 13.84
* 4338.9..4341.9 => 9.356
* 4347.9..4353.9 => 13.18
